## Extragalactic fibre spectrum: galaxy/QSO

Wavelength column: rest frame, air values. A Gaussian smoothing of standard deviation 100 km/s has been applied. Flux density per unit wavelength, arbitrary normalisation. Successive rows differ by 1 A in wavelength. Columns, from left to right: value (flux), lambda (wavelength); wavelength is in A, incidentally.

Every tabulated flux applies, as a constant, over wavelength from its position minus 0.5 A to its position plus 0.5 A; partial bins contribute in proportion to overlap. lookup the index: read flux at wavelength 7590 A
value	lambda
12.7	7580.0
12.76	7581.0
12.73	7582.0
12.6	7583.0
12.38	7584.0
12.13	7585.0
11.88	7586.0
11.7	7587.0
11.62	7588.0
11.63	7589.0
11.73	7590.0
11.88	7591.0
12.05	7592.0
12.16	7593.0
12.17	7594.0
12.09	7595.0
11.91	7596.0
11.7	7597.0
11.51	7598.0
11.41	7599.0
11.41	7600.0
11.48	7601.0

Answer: 11.73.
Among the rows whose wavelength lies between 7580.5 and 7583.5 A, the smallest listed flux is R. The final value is 12.6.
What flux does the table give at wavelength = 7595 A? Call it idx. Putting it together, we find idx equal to 12.09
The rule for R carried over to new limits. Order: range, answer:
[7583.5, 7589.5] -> 11.62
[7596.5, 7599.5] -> 11.41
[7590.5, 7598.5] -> 11.51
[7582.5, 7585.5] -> 12.13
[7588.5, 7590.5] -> 11.63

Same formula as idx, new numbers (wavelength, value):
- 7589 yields 11.63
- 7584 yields 12.38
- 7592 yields 12.05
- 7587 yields 11.7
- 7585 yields 12.13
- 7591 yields 11.88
